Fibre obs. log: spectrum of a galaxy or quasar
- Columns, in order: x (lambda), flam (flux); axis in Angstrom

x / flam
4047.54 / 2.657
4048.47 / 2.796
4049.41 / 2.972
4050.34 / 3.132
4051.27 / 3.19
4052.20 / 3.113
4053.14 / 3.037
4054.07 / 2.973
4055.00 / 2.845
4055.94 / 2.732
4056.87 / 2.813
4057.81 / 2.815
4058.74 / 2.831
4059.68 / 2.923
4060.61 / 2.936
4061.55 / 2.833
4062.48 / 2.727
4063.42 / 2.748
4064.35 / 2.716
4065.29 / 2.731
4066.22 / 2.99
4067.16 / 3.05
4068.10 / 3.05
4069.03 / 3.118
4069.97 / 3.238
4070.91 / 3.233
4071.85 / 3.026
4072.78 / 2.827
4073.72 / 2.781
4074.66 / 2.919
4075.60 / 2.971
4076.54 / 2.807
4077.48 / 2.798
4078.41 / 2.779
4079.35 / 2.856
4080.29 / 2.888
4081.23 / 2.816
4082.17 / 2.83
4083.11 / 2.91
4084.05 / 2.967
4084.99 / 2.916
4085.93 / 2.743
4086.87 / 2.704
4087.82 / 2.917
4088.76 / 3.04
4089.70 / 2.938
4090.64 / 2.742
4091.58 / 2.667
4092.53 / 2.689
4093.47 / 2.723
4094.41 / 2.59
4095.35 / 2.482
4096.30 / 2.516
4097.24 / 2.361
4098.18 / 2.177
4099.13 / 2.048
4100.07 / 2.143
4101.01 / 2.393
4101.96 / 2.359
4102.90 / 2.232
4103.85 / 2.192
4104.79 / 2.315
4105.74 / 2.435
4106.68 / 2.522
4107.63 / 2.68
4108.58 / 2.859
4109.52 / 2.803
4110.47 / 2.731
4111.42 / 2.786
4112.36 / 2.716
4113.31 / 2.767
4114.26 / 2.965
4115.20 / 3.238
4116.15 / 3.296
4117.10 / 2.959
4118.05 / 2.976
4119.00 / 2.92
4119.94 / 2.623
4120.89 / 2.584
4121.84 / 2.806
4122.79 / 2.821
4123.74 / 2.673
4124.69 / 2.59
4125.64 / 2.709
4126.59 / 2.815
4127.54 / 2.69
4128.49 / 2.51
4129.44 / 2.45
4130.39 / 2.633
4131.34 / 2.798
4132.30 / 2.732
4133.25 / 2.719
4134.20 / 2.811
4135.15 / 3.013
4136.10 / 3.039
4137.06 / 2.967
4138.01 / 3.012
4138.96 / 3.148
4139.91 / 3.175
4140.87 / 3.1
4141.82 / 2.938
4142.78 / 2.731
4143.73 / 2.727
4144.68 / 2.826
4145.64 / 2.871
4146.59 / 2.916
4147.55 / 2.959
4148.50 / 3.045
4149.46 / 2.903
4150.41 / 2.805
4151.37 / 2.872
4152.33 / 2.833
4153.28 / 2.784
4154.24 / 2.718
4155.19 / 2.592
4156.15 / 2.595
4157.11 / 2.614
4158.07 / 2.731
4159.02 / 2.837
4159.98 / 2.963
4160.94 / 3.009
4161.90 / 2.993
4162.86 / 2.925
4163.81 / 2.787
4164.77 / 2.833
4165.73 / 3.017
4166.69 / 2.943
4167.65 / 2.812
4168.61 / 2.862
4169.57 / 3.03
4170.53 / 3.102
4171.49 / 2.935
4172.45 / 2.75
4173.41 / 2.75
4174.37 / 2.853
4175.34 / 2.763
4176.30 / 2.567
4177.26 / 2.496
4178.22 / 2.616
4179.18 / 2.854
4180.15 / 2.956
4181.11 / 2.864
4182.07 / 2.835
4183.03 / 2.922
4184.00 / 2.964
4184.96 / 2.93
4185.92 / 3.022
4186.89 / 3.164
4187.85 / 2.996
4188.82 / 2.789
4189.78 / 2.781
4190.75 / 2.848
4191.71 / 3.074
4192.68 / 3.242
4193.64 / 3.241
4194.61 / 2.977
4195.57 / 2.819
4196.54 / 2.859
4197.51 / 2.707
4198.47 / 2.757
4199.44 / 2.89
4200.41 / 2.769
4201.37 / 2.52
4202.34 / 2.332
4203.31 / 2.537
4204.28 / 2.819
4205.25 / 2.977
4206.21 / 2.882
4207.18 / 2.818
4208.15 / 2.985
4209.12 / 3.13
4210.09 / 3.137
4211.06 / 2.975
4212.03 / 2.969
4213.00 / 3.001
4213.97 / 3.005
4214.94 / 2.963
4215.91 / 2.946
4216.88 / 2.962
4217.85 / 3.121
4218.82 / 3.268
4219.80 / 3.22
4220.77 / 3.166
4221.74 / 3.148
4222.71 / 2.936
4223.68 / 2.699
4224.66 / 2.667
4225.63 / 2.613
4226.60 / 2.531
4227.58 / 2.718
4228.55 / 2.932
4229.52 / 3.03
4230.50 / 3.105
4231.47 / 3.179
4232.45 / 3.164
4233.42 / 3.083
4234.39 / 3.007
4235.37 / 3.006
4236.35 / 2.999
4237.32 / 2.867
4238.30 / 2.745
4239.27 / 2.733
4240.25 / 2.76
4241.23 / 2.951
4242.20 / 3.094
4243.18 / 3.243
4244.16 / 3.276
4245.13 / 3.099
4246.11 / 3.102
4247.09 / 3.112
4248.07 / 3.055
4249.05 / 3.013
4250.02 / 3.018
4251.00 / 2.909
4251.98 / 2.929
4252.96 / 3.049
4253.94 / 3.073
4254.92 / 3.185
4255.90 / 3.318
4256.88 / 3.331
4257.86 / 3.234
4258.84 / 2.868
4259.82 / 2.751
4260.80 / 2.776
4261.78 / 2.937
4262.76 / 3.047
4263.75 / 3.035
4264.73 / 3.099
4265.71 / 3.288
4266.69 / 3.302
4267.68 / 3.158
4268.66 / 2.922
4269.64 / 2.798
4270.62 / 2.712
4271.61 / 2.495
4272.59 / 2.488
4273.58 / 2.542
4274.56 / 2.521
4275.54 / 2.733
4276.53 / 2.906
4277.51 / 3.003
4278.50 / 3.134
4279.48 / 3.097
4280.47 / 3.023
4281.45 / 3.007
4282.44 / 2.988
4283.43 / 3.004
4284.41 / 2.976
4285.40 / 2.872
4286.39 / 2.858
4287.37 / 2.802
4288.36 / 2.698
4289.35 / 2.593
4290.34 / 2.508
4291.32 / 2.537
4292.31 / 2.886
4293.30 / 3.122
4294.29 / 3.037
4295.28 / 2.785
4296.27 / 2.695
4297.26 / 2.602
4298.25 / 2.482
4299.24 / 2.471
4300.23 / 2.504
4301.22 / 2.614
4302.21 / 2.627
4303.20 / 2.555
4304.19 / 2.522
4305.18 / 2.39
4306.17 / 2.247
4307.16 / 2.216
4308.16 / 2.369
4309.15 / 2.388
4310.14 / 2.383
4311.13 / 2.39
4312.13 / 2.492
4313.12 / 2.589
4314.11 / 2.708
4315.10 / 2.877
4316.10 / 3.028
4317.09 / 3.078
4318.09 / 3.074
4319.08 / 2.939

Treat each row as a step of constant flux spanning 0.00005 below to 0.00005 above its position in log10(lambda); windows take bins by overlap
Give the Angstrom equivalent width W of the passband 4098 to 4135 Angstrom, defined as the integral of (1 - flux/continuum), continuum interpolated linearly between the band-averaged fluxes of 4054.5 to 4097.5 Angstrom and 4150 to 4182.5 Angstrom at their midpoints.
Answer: 2.2 Angstrom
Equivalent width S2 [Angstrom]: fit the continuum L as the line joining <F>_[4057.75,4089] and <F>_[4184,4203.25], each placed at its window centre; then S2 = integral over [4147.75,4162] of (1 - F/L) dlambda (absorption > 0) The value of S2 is 0.3 Angstrom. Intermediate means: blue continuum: 2.9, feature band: 2.82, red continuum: 2.87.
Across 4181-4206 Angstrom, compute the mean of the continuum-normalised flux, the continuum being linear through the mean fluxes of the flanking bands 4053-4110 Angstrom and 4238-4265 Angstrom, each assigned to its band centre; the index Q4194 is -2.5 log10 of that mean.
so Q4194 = 0.02 mag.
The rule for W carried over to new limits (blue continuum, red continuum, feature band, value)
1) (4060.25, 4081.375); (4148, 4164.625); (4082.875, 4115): 2.89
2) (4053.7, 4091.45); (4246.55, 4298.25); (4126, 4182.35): 1.16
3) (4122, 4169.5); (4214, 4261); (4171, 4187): 0.36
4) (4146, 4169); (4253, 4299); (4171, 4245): -1.13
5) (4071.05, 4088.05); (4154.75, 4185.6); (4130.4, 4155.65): -0.33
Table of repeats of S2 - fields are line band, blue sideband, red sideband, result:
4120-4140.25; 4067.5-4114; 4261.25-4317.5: -0.5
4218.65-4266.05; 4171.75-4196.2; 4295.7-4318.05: -4.7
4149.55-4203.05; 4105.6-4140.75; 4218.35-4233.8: 0.9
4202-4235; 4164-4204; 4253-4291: -0.7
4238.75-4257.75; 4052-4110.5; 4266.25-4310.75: -2.4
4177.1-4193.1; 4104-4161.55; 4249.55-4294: -0.3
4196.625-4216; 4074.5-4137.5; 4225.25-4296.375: 0.0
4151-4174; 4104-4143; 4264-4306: -0.4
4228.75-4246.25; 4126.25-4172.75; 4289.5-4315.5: -2.1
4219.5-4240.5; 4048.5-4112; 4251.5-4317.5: -1.0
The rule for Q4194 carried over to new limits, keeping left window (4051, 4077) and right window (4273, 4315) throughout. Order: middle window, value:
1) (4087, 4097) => 0.07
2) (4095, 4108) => 0.23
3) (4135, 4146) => -0.04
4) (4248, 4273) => -0.10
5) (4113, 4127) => 0.01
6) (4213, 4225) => -0.09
